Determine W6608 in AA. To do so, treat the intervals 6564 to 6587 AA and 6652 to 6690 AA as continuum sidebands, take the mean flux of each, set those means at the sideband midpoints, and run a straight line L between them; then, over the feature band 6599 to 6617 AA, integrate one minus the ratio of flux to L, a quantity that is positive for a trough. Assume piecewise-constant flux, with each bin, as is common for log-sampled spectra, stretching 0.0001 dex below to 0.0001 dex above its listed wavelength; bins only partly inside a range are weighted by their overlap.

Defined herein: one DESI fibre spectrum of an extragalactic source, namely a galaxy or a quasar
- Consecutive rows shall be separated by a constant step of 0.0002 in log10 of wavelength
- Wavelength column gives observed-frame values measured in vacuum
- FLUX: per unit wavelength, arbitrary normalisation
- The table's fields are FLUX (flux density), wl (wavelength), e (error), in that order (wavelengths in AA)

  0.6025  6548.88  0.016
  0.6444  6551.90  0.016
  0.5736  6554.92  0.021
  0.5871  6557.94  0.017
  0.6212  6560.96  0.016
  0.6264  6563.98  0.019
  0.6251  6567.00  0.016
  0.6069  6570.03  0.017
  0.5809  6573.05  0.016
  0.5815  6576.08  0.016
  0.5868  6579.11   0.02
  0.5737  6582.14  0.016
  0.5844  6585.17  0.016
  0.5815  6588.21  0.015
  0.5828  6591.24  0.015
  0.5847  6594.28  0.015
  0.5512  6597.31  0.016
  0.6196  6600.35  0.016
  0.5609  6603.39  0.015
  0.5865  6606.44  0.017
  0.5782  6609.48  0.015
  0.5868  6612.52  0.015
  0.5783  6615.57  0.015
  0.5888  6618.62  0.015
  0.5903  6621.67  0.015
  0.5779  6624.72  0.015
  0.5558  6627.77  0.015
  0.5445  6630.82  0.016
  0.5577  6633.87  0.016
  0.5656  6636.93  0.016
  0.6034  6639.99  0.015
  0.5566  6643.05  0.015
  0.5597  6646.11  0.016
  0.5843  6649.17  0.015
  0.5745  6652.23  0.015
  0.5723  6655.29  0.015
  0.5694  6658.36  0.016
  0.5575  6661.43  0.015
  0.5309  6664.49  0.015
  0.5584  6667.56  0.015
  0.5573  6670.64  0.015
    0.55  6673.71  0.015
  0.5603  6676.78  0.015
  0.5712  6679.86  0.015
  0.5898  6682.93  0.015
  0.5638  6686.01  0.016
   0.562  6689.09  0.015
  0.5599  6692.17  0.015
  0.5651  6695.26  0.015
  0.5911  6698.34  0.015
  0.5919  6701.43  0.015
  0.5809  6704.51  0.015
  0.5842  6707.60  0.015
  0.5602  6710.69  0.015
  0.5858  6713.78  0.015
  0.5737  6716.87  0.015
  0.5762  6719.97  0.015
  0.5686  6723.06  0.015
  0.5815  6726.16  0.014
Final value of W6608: -0.1 AA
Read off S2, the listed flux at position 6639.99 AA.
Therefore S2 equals 0.6034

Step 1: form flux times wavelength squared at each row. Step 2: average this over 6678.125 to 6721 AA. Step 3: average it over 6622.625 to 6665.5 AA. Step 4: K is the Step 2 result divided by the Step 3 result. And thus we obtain 1.03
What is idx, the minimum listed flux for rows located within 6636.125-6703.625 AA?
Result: 0.5309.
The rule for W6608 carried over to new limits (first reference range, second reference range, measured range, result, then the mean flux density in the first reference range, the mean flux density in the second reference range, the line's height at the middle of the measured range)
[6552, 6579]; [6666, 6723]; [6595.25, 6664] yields 1.6 AA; 0.602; 0.571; 0.587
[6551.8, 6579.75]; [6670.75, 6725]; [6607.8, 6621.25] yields 0.2 AA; 0.602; 0.572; 0.591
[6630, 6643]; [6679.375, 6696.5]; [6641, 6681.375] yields 0.4 AA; 0.568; 0.568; 0.568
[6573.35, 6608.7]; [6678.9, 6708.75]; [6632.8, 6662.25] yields 0.4 AA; 0.581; 0.576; 0.578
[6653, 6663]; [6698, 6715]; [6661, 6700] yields 0.7 AA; 0.567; 0.582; 0.574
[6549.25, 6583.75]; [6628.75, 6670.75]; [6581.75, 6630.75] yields 0.3 AA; 0.601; 0.564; 0.583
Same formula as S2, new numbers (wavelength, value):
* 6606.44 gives 0.5865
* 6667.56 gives 0.5584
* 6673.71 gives 0.55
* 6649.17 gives 0.5843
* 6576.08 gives 0.5815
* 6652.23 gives 0.5745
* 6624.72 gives 0.5779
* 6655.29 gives 0.5723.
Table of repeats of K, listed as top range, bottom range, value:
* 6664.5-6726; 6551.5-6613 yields 1.00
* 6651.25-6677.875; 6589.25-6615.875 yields 0.98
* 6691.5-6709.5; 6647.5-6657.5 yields 1.02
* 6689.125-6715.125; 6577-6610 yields 1.03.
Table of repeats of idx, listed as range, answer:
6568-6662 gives 0.5445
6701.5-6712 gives 0.5602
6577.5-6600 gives 0.5512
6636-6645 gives 0.5566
